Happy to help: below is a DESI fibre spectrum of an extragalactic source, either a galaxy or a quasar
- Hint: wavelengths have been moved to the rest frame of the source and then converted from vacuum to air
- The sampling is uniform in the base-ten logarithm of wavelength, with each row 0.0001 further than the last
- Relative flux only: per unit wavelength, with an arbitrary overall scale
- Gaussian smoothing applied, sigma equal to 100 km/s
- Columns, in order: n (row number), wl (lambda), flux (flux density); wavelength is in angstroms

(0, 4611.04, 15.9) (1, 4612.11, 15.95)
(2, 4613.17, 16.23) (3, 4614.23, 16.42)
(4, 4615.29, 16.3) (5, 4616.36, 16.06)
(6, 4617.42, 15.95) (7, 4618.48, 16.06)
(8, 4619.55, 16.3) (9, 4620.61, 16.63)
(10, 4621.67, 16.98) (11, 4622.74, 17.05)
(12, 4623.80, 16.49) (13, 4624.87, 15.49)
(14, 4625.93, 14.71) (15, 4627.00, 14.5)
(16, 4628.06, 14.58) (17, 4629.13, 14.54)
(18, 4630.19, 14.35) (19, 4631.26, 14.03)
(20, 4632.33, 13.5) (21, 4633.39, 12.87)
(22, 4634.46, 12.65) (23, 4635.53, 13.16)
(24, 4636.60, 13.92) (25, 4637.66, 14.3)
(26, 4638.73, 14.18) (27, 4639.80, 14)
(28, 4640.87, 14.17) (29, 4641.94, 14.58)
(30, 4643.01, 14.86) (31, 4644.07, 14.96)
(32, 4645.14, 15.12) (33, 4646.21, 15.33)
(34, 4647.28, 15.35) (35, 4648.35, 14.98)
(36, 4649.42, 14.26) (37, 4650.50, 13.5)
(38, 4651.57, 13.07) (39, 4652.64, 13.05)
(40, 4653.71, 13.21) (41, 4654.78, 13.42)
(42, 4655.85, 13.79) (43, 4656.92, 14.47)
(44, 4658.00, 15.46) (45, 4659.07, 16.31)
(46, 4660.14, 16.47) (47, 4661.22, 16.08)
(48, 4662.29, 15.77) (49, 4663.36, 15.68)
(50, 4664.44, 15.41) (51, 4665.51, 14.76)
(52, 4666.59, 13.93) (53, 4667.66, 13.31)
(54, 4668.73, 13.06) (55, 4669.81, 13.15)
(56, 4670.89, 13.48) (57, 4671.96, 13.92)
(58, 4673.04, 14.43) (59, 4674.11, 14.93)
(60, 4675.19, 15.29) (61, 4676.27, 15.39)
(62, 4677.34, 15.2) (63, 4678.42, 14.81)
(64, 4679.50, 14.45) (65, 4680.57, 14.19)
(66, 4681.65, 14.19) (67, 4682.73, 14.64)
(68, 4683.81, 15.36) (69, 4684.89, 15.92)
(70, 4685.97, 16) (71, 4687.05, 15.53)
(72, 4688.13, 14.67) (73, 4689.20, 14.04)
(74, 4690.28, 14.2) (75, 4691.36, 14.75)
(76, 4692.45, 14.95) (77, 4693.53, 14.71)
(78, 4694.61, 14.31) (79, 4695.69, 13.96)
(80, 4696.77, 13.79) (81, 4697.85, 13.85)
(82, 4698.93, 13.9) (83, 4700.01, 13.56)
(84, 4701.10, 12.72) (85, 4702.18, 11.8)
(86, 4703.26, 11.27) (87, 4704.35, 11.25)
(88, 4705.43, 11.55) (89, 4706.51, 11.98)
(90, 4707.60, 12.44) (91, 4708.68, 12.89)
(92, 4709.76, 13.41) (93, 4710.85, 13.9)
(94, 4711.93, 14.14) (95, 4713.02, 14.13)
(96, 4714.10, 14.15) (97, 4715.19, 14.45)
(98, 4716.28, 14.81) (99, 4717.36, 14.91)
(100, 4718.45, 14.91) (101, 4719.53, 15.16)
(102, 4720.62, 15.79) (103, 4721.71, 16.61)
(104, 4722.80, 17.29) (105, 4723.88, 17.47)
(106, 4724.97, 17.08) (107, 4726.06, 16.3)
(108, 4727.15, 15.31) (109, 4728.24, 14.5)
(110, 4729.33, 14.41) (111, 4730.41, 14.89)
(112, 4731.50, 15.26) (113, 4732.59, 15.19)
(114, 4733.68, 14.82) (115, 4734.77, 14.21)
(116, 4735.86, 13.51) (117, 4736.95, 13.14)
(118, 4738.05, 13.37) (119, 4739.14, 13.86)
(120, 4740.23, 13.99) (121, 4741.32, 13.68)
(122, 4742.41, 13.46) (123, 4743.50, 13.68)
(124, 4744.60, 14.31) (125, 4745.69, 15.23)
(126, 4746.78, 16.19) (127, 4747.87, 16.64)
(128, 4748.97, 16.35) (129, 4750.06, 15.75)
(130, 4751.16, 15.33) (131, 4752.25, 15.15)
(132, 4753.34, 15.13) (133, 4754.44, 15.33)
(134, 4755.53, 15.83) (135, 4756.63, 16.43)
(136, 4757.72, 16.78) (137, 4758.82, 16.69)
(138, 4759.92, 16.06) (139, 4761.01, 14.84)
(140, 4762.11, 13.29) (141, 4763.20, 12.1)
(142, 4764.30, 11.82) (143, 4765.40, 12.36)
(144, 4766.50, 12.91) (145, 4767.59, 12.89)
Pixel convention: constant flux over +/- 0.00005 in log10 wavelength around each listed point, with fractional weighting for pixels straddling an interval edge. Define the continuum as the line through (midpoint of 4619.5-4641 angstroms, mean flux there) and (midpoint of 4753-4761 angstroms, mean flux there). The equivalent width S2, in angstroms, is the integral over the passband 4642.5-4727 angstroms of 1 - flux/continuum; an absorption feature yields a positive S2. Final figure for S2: 4.2 angstroms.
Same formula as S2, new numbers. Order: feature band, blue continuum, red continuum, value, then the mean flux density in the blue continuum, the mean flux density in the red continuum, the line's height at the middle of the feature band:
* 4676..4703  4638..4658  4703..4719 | -1.38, 14.3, 13.4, 13.7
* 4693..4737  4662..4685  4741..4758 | 2.17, 14.6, 15.3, 15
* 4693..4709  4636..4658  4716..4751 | 1.98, 14.3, 15.1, 14.8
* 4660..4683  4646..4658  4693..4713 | -1.57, 14.1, 13.1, 13.7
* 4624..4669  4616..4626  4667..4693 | 3.14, 16.3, 14.6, 15.5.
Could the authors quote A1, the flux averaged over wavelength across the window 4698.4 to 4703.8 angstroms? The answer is 12.6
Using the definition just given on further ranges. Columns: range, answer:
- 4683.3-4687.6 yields 15.7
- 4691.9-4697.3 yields 14.3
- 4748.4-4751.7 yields 15.8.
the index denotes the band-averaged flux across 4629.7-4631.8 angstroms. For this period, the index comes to 14.1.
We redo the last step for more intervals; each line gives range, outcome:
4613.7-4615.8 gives 16.4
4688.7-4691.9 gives 14.3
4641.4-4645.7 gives 14.9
